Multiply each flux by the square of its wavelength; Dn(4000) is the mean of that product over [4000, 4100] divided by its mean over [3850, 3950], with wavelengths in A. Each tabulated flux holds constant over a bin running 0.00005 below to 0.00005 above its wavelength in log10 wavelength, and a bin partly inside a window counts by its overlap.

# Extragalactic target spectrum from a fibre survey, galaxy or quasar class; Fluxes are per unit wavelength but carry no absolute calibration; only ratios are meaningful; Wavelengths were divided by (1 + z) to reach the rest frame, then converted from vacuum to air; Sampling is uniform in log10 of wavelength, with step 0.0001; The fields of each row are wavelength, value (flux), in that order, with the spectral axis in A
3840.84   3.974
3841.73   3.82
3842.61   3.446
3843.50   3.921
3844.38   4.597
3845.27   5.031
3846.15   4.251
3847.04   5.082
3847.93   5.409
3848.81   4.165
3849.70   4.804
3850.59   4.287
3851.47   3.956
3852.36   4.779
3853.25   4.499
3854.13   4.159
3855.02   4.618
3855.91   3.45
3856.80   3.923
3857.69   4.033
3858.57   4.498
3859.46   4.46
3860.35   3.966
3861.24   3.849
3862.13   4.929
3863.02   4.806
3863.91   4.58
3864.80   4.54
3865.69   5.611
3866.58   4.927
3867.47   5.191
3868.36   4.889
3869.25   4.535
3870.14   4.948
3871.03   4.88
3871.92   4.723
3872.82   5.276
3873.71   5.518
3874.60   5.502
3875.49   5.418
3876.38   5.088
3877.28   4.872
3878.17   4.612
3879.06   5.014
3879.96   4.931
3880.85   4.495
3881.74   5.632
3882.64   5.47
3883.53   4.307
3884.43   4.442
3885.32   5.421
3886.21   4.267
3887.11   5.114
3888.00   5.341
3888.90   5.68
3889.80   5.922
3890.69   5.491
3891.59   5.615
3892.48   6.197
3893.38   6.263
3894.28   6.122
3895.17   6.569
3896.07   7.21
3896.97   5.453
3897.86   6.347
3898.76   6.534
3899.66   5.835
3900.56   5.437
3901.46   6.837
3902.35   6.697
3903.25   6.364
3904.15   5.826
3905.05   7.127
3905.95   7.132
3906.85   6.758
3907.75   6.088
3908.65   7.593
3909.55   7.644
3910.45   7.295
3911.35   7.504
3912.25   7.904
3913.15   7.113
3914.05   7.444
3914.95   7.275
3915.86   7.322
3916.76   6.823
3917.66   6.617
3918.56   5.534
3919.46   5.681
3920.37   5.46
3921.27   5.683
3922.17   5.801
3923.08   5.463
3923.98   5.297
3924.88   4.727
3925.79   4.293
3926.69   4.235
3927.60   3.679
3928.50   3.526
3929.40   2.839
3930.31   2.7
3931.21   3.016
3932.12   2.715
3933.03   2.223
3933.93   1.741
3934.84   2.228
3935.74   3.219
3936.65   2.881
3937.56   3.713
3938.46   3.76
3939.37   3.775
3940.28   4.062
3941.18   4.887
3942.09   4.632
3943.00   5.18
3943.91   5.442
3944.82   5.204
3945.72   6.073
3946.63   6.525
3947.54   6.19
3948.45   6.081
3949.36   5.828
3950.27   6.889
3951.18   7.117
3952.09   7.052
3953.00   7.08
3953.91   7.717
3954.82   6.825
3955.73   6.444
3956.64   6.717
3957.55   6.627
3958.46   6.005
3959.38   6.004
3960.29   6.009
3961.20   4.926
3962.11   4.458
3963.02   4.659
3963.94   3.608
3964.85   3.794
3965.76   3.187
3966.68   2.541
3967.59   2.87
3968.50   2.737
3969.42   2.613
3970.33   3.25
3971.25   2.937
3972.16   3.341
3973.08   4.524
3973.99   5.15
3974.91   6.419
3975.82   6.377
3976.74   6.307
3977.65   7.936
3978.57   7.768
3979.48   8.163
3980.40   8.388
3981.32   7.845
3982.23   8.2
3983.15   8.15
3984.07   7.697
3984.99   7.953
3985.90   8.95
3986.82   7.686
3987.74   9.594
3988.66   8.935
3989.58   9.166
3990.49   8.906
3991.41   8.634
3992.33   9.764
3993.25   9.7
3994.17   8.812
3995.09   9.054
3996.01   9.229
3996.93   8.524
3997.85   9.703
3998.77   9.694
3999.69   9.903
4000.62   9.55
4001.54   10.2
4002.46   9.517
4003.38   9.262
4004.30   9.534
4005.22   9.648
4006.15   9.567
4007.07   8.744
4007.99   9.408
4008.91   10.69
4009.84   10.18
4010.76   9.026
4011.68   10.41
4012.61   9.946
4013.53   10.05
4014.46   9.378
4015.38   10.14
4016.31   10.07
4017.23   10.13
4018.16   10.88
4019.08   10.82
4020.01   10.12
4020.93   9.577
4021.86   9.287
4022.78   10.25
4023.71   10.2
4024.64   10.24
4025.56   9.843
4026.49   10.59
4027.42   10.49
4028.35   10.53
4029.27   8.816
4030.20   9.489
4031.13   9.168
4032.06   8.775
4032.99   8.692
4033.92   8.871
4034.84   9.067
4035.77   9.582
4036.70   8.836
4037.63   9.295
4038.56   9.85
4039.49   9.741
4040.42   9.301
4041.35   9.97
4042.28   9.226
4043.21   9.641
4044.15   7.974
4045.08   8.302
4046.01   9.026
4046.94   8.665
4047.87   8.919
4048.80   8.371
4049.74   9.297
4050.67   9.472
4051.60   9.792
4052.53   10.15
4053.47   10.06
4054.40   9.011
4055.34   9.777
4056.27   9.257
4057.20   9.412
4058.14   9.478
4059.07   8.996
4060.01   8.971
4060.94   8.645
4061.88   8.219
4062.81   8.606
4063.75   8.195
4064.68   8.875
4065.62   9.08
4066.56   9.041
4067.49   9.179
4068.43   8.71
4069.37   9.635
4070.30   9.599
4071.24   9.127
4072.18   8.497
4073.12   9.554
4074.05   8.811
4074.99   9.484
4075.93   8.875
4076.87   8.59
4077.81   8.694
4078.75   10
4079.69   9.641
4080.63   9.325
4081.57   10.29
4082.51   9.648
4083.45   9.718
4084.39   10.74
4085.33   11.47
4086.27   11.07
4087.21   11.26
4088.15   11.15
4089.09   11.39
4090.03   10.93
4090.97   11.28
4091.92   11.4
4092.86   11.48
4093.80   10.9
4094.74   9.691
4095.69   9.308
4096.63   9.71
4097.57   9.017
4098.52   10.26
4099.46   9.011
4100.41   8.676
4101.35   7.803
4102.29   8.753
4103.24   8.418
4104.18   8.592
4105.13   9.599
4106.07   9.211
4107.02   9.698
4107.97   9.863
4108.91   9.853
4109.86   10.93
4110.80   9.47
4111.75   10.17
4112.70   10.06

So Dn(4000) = 2.00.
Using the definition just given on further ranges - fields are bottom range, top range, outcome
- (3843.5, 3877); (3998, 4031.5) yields 2.28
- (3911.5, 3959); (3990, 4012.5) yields 1.86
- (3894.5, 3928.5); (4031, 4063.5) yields 1.57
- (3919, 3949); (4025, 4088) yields 2.30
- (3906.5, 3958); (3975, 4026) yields 1.76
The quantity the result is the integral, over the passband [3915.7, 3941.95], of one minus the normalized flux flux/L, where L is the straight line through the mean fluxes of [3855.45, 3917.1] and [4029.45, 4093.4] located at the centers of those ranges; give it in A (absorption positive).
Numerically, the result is 9.2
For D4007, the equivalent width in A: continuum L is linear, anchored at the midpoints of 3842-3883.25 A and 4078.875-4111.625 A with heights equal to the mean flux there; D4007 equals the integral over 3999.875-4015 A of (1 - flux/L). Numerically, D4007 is -3.2 A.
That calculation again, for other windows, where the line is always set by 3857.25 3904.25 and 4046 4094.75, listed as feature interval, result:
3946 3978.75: 8.0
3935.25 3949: 4.0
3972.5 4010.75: -3.7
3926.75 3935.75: 5.0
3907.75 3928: -0.3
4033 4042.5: -0.5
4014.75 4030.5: -2.9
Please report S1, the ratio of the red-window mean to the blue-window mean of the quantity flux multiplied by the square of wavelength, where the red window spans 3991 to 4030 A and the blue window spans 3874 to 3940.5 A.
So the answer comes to 1.9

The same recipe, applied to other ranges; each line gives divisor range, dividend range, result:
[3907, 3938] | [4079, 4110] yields 2.13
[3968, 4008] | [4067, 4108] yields 1.30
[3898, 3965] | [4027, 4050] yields 1.76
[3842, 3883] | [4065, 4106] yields 2.32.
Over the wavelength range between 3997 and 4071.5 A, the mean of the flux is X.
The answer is 9.47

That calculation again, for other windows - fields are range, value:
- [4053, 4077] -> 9.07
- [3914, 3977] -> 4.89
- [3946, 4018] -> 7.49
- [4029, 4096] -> 9.49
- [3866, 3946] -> 5.31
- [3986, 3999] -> 9.09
